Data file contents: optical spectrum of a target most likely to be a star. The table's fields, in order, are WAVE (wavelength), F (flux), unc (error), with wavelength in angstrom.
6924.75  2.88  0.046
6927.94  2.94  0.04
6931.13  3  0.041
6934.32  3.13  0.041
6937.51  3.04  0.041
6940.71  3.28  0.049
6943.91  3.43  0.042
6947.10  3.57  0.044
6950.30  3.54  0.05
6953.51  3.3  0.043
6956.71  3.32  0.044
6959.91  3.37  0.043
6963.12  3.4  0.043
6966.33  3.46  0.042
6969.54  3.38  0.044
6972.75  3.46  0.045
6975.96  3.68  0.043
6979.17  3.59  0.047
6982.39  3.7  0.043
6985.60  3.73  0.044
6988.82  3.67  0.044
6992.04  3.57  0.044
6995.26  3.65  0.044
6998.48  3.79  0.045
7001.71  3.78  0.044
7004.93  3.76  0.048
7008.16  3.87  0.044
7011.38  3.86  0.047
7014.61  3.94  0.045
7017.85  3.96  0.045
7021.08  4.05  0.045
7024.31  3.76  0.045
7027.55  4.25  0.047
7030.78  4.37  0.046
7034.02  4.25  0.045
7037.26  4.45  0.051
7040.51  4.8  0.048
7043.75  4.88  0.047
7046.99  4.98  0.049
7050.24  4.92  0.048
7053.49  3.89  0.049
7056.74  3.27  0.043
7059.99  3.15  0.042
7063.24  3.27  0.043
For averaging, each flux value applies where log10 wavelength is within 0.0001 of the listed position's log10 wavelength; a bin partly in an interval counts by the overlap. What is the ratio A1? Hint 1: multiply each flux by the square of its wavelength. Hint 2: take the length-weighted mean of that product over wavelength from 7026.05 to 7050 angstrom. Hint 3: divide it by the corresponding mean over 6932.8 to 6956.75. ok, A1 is 1.42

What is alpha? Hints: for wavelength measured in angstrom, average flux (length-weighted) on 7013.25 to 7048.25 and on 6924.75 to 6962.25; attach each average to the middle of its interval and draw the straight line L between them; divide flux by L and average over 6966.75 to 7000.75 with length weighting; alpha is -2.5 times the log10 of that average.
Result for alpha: 0.04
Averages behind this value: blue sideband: 3.25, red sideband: 4.33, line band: 3.62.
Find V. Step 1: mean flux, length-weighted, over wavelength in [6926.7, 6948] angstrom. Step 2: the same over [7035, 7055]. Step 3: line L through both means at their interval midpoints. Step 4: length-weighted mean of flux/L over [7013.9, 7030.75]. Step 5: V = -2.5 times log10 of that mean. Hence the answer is 0.080 mag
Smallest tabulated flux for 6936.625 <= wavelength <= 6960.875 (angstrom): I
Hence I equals 3.04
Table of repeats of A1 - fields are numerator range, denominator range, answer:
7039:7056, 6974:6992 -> 1.28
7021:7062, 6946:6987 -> 1.24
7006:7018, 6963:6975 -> 1.15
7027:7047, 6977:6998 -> 1.26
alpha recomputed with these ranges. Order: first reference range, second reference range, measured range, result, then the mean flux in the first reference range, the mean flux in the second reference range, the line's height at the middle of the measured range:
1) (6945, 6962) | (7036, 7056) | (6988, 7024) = 0.08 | 3.42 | 4.59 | 4.09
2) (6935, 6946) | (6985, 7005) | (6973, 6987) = -0.02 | 3.26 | 3.7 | 3.58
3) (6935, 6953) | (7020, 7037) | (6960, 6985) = 0.03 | 3.35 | 4.17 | 3.63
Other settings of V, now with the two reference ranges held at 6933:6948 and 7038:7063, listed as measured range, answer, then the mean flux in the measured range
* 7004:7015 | 0.00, 3.86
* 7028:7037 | -0.07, 4.33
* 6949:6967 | 0.01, 3.39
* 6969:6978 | 0.01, 3.53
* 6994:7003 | 0.01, 3.74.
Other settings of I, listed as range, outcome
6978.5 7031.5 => 3.57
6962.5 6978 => 3.38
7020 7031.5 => 3.76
